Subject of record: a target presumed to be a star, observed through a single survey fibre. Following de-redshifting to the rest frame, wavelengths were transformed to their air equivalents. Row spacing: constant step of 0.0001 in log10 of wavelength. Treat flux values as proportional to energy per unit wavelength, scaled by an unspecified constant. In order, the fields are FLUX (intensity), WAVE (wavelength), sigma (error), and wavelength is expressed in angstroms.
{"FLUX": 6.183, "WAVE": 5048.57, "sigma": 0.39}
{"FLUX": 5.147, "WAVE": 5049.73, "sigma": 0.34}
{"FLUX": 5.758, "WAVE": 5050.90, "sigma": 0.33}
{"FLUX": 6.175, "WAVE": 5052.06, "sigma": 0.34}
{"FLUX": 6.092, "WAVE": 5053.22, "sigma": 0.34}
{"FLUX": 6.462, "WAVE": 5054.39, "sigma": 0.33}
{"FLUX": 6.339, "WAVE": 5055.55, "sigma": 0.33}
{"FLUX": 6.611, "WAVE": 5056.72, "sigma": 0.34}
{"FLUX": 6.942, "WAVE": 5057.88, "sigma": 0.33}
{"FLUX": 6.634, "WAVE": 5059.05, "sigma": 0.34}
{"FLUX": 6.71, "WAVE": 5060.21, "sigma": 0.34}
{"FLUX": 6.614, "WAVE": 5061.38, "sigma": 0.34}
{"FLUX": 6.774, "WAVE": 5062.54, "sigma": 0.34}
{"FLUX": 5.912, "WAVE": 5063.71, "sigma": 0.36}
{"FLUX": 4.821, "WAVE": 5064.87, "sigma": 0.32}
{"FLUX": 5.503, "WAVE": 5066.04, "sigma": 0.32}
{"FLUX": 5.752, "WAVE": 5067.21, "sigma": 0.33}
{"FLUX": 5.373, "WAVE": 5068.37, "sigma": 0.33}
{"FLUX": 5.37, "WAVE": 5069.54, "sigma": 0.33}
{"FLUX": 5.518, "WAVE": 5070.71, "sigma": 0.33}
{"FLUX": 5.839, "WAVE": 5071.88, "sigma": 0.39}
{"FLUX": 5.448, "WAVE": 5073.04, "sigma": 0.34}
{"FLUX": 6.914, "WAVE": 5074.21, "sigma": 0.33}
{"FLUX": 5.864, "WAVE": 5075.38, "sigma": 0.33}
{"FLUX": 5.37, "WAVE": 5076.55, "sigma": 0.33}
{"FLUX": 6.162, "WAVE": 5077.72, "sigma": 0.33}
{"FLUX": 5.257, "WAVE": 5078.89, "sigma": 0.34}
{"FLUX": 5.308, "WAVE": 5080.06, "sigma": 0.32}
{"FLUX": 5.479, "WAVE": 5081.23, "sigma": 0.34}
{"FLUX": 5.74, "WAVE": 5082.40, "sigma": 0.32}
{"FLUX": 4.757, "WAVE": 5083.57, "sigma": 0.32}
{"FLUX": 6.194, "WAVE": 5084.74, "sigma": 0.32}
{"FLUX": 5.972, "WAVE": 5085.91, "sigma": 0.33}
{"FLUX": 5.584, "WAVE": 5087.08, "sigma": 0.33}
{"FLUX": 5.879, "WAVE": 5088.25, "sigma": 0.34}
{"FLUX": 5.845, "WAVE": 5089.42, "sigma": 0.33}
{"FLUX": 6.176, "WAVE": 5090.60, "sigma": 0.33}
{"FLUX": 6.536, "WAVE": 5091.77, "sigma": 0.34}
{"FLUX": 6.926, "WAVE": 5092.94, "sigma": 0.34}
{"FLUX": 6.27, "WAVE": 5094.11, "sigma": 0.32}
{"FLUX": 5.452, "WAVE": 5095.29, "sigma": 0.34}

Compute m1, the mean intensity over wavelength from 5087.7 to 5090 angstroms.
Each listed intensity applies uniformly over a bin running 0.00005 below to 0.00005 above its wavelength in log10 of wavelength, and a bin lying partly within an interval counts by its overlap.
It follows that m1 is 5.87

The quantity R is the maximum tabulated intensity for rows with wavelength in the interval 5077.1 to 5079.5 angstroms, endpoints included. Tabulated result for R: 6.162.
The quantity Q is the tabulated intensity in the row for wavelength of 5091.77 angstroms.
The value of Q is 6.536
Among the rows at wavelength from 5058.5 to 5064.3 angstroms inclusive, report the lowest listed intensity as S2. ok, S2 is 5.912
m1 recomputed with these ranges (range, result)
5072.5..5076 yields 6.07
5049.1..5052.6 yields 5.69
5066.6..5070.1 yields 5.5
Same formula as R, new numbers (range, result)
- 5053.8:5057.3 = 6.611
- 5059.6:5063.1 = 6.774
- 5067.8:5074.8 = 6.914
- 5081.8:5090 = 6.194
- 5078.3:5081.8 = 5.479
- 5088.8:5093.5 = 6.926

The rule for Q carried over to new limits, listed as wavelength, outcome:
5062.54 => 6.774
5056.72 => 6.611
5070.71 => 5.518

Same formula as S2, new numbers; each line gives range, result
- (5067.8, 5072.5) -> 5.37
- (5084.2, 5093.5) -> 5.584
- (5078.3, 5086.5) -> 4.757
